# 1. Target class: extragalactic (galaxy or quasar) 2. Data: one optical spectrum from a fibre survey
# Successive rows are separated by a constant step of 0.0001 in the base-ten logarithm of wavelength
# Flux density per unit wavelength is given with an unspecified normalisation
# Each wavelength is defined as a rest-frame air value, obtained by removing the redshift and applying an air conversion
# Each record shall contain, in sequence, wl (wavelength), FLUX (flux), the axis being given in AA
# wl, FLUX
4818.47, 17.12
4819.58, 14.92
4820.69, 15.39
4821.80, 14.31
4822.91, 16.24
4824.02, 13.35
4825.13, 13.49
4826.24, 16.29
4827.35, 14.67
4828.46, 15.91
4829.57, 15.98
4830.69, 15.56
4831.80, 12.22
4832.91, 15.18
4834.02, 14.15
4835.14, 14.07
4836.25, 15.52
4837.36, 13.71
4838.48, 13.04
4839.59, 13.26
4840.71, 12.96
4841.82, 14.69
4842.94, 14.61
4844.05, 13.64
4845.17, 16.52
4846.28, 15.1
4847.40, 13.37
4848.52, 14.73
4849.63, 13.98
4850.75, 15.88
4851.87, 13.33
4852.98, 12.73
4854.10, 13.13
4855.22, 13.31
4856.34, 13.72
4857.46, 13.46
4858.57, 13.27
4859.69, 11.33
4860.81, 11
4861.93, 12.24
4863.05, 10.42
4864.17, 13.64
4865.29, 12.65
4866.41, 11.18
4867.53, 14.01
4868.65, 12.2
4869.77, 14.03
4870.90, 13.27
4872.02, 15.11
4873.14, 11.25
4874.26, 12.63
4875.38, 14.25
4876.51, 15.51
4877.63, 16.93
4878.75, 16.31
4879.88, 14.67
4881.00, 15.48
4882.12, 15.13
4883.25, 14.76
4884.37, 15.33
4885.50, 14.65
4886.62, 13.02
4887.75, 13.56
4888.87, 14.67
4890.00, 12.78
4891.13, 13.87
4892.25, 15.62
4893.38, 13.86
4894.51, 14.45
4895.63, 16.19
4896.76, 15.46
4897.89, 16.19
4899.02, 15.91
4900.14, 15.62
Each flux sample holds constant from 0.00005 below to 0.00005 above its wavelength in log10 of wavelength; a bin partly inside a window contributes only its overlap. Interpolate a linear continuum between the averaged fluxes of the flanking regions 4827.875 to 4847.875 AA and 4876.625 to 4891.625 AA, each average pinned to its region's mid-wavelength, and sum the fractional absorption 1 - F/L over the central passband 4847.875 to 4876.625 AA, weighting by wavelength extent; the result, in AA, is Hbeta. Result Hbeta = 2.87 AA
